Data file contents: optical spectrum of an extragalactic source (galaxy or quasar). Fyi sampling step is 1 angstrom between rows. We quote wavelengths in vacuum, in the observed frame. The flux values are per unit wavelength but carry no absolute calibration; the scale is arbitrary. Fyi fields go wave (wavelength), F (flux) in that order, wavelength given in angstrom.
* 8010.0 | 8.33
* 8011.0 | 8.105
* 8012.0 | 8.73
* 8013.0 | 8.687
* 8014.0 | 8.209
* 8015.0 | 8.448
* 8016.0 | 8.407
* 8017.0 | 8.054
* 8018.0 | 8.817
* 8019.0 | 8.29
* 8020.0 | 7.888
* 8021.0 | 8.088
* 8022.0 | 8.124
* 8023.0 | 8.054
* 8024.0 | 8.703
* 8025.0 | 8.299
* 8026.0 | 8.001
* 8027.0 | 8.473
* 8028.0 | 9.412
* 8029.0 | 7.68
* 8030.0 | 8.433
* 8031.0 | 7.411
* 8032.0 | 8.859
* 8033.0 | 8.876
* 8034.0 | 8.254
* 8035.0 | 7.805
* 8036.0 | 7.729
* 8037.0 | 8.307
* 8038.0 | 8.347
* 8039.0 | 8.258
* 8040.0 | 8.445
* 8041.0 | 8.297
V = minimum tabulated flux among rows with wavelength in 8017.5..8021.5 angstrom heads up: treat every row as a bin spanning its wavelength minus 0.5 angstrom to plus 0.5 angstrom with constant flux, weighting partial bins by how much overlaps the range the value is 7.888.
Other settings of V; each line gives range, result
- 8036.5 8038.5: 8.307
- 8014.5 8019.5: 8.054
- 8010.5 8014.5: 8.105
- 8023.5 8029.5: 7.68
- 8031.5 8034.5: 8.254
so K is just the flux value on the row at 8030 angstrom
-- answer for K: 8.433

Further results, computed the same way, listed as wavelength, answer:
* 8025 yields 8.299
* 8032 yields 8.859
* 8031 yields 7.411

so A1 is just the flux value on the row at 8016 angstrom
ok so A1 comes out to 8.407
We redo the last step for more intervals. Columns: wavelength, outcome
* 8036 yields 7.729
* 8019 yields 8.29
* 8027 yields 8.473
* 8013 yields 8.687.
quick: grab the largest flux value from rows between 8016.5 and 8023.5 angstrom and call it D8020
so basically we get 8.817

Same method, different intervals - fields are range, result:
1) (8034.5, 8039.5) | 8.347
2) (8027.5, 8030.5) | 9.412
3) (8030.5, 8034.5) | 8.876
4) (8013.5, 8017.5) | 8.448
